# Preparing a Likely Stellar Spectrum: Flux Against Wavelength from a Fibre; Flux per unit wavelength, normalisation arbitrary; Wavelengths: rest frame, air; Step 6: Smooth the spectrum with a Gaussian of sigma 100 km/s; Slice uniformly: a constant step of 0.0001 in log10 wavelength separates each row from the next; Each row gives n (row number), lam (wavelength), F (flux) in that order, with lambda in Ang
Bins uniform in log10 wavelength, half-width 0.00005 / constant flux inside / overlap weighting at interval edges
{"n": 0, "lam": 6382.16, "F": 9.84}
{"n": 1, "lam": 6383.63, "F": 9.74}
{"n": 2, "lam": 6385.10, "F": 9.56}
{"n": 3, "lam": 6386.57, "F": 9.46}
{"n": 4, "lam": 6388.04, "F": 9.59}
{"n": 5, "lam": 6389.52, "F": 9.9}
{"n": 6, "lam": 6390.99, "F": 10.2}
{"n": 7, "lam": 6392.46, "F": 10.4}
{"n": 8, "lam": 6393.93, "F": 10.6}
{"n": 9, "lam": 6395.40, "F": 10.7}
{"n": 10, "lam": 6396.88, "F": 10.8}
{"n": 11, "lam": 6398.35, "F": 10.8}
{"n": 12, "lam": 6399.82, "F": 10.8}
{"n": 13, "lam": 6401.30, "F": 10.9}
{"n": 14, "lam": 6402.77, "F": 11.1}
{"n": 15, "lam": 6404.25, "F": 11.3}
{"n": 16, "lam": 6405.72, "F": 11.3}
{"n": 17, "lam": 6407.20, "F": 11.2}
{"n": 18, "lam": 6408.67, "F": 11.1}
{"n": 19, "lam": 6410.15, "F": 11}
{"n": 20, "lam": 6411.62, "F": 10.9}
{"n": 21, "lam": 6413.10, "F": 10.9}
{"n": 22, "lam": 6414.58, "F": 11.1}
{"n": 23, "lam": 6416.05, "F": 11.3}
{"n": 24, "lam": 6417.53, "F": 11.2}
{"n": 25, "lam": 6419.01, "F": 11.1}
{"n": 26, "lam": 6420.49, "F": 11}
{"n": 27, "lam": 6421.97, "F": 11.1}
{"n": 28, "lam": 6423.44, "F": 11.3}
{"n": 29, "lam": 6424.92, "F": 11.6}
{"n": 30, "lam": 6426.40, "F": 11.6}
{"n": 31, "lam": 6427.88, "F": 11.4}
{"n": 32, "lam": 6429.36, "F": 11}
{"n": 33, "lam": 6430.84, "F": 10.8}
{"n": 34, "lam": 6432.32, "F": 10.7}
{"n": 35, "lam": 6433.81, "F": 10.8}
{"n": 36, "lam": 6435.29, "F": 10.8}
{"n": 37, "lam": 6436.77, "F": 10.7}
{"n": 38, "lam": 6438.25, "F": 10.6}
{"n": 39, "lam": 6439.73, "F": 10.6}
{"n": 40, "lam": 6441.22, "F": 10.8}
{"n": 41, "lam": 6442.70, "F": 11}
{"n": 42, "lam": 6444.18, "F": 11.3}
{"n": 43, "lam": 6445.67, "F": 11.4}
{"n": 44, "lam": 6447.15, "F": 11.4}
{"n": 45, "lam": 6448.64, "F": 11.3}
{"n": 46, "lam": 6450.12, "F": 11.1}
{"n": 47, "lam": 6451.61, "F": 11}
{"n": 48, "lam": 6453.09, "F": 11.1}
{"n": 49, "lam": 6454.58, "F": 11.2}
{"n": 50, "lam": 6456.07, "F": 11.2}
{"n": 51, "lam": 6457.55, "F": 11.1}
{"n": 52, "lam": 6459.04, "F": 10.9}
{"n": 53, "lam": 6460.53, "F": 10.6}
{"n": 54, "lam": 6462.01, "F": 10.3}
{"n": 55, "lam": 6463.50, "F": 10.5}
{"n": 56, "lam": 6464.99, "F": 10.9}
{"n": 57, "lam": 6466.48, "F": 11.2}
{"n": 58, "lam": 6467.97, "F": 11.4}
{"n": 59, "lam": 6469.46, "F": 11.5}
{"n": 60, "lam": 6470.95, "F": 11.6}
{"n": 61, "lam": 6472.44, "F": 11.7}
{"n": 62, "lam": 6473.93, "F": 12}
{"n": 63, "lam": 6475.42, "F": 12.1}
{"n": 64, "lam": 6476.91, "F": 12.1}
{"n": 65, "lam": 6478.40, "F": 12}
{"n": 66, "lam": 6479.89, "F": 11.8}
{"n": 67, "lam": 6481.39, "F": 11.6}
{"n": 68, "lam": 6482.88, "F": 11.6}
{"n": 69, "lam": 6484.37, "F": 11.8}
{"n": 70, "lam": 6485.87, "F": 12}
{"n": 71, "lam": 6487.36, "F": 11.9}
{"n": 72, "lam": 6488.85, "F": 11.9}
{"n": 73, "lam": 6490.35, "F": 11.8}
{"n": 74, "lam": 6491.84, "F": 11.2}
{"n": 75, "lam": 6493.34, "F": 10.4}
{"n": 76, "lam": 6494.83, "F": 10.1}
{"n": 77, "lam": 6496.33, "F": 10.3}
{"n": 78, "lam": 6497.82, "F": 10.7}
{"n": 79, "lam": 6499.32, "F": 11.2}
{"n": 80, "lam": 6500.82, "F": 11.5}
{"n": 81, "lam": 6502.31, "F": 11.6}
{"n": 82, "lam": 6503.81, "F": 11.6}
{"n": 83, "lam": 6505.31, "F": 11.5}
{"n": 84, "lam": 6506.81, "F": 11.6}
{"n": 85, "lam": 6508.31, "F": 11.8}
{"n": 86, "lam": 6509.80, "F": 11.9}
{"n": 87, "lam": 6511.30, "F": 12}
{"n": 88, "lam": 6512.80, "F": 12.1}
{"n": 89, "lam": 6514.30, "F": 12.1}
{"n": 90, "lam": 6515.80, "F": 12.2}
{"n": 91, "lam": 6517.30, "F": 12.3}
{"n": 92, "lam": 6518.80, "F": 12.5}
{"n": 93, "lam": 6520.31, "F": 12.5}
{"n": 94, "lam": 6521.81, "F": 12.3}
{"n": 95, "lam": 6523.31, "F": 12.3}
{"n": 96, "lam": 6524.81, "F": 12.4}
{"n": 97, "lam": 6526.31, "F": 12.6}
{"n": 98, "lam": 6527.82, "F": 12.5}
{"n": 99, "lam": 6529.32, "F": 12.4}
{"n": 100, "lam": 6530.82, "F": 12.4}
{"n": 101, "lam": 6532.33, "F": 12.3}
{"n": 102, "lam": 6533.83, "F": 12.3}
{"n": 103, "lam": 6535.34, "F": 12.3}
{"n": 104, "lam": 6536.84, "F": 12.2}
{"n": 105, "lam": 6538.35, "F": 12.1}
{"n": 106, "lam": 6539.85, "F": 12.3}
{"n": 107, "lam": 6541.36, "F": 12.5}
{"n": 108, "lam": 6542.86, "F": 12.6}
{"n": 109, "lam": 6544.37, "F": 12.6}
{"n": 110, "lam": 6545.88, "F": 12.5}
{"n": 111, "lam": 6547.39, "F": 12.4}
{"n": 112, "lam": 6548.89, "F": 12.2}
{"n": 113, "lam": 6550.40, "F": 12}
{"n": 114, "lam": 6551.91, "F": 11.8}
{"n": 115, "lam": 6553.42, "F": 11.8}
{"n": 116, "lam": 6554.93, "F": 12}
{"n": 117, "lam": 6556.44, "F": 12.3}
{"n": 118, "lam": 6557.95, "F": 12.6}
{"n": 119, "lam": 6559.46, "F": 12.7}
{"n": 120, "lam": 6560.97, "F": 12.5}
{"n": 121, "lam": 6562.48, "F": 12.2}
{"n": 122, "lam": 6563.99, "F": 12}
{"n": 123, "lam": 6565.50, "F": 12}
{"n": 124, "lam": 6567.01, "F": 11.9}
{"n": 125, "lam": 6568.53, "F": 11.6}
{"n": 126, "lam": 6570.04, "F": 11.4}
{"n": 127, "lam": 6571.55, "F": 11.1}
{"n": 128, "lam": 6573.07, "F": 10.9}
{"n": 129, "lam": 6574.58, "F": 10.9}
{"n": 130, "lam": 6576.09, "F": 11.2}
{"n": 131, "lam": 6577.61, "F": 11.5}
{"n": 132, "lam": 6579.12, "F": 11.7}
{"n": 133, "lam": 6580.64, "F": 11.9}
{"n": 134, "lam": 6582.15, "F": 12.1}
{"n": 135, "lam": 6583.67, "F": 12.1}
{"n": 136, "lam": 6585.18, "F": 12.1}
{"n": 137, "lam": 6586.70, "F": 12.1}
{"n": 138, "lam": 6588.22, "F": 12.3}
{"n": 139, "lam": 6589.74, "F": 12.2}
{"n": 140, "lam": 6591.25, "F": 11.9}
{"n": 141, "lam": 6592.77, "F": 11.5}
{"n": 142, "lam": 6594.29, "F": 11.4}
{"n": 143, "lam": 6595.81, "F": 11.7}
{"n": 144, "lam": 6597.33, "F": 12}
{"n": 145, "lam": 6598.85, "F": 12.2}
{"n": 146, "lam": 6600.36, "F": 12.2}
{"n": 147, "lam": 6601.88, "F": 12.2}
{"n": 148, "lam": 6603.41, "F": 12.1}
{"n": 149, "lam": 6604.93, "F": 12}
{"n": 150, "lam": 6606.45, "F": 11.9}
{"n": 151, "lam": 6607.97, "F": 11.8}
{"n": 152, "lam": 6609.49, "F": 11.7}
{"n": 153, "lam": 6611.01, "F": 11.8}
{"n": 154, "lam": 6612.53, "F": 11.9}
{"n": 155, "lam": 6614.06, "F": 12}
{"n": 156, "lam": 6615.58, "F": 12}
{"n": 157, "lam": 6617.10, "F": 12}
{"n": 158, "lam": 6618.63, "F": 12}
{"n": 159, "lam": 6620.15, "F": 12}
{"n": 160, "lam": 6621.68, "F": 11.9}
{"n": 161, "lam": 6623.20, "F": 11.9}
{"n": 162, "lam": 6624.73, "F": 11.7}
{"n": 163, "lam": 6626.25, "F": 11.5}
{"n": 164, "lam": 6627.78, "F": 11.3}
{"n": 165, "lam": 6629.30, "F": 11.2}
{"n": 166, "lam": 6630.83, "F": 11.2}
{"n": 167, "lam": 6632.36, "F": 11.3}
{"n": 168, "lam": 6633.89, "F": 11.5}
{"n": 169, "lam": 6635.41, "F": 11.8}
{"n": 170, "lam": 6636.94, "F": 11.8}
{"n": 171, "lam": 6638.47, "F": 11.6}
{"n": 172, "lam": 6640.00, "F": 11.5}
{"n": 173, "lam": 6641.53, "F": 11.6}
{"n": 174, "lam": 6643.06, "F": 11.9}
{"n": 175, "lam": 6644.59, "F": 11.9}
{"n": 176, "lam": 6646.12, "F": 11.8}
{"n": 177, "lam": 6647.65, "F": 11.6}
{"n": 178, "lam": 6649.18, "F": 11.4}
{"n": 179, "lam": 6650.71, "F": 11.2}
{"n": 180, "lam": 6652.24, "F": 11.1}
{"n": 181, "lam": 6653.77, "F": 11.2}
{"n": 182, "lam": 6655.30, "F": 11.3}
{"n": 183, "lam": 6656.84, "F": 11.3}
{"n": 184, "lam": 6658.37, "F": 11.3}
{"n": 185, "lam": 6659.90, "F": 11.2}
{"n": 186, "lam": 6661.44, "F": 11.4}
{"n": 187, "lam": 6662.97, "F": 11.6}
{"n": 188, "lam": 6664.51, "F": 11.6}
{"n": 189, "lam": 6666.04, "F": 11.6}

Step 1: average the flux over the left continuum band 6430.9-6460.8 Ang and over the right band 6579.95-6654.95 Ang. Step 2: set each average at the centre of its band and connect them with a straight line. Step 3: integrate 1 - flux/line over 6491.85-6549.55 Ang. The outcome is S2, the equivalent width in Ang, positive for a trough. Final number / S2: -3.3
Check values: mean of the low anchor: 11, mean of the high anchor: 11.8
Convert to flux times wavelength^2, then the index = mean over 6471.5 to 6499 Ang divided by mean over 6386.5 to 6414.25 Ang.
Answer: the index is 1.10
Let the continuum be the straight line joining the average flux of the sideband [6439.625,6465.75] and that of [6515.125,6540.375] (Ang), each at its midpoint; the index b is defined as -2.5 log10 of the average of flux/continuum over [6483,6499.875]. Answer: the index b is 0.04 mag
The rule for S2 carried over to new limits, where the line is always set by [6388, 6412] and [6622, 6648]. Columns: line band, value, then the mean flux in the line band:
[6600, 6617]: -0.7 Ang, 12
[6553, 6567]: -1.1 Ang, 12.2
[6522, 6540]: -1.8 Ang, 12.3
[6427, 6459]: -0.3 Ang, 11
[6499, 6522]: -1.6 Ang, 11.9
